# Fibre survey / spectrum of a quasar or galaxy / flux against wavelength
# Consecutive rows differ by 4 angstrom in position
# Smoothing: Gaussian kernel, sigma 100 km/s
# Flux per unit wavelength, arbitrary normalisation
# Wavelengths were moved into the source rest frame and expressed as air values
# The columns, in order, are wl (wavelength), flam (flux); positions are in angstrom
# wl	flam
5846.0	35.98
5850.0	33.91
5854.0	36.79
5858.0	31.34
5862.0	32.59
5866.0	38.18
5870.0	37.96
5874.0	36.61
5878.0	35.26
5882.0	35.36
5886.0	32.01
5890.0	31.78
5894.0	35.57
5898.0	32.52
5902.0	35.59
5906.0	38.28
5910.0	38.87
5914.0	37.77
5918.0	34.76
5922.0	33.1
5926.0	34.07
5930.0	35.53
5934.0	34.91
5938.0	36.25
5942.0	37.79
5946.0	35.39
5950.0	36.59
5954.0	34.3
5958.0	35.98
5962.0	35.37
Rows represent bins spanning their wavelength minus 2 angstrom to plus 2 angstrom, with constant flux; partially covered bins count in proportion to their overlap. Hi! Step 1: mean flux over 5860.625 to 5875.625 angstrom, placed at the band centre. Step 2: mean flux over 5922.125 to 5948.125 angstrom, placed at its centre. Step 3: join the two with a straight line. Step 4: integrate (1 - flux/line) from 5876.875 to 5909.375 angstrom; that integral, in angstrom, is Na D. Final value 1.25 angstrom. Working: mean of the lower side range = 36.5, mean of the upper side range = 35.5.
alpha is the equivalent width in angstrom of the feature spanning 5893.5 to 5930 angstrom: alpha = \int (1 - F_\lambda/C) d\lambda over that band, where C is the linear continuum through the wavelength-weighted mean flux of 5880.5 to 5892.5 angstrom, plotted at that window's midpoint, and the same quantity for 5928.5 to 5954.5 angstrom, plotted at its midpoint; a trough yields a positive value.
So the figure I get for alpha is -1.3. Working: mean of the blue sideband 33.1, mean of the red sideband 35.9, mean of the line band 35.6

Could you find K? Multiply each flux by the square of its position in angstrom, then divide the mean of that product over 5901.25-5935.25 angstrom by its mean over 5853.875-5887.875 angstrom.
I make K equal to 1.04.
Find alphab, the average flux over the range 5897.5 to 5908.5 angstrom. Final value 36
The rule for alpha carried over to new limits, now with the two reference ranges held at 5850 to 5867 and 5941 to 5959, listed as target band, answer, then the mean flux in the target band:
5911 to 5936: 0.21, 35.2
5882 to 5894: 0.63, 33.1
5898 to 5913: -0.74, 36.9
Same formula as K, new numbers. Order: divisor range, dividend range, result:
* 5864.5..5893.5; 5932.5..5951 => 1.05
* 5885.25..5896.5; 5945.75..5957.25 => 1.09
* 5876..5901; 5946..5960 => 1.08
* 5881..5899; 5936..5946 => 1.12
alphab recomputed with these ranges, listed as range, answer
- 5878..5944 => 35.3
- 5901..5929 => 36.1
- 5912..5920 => 36.3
